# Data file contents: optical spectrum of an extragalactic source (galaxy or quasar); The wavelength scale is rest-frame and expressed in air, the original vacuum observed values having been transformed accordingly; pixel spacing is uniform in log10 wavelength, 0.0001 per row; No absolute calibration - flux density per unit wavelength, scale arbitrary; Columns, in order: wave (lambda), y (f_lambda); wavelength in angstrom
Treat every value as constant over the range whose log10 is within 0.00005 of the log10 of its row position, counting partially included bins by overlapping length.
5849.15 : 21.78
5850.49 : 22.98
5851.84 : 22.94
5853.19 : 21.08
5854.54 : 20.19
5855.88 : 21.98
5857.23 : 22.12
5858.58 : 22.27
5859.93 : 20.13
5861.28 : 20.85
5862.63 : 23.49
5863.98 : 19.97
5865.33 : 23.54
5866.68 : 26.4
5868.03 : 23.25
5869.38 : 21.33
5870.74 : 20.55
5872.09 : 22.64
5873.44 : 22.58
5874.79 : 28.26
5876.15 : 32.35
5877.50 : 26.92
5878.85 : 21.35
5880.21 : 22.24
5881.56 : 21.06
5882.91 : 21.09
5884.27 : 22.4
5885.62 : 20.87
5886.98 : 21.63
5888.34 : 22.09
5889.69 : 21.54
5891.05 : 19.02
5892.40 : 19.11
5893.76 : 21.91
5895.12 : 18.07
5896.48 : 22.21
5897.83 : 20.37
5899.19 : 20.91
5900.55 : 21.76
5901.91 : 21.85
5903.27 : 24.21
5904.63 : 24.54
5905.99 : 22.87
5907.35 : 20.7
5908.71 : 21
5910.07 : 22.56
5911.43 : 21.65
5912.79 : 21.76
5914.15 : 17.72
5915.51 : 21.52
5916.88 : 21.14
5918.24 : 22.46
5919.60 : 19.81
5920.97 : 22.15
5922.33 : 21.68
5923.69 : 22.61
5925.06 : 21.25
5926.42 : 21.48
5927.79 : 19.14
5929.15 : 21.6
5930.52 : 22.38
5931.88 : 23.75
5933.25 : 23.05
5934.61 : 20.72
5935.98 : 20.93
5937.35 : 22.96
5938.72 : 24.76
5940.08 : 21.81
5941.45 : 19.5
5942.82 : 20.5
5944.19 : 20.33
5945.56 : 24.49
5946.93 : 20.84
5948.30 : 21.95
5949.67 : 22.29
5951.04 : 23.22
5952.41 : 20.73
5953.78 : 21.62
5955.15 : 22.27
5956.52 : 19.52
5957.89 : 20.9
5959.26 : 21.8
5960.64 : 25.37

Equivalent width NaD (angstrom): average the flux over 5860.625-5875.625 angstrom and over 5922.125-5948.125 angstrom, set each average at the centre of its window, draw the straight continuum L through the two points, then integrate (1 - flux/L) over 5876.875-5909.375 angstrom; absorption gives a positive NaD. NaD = 1.4 angstrom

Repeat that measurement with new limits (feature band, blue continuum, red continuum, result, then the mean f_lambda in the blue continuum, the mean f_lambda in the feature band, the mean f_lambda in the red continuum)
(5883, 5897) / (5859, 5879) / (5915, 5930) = 1.1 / 23.6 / 20.9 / 21.3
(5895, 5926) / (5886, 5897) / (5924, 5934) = -0.5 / 20.7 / 21.6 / 21.8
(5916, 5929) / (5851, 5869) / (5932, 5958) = 0.3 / 22.2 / 21.3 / 21.8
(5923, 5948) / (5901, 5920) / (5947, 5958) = -0.2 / 21.7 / 21.8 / 21.6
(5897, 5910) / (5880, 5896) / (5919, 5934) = -0.5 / 20.9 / 22.1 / 21.7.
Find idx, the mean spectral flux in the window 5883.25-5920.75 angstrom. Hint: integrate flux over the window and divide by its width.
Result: 21.3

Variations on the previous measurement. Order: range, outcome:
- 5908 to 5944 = 21.5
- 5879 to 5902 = 21.1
